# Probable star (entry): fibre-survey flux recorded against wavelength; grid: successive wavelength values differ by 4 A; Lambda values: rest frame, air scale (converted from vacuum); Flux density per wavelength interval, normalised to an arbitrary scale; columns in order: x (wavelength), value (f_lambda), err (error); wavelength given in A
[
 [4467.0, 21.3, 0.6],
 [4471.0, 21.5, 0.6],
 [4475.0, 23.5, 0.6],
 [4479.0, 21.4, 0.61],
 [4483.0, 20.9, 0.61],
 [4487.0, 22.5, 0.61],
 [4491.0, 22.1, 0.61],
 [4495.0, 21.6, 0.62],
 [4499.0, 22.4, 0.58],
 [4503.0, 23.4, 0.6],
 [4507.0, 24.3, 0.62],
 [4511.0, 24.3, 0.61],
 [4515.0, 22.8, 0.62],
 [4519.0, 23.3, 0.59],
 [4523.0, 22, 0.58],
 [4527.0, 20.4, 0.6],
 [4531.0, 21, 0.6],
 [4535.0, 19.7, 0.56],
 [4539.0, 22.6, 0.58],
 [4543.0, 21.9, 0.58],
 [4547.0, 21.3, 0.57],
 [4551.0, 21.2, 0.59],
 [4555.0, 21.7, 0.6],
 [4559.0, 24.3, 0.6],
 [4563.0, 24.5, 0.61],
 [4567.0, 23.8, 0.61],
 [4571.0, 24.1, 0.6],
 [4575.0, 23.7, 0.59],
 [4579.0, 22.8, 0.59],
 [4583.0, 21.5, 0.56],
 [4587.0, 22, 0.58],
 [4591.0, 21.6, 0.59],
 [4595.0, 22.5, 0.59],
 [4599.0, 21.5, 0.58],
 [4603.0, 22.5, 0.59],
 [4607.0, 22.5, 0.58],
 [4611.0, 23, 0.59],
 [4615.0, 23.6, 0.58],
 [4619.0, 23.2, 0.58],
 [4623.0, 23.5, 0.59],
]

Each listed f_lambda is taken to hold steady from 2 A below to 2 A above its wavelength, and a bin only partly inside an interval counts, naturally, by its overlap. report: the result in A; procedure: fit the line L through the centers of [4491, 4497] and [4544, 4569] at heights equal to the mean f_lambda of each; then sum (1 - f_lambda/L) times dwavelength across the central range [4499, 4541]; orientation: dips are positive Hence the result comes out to -0.4 A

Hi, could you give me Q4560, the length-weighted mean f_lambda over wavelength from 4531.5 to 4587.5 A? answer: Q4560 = 22.5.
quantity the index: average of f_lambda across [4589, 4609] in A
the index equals 22.1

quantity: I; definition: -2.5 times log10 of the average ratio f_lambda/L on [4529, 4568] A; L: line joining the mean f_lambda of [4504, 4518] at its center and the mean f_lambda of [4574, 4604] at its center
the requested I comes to 0.04 mag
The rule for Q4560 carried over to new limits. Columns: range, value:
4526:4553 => 21.2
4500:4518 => 23.6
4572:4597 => 22.4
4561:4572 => 24.1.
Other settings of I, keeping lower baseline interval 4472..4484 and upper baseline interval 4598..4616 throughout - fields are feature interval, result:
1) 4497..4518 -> -0.06 mag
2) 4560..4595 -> -0.03 mag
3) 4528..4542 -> 0.06 mag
